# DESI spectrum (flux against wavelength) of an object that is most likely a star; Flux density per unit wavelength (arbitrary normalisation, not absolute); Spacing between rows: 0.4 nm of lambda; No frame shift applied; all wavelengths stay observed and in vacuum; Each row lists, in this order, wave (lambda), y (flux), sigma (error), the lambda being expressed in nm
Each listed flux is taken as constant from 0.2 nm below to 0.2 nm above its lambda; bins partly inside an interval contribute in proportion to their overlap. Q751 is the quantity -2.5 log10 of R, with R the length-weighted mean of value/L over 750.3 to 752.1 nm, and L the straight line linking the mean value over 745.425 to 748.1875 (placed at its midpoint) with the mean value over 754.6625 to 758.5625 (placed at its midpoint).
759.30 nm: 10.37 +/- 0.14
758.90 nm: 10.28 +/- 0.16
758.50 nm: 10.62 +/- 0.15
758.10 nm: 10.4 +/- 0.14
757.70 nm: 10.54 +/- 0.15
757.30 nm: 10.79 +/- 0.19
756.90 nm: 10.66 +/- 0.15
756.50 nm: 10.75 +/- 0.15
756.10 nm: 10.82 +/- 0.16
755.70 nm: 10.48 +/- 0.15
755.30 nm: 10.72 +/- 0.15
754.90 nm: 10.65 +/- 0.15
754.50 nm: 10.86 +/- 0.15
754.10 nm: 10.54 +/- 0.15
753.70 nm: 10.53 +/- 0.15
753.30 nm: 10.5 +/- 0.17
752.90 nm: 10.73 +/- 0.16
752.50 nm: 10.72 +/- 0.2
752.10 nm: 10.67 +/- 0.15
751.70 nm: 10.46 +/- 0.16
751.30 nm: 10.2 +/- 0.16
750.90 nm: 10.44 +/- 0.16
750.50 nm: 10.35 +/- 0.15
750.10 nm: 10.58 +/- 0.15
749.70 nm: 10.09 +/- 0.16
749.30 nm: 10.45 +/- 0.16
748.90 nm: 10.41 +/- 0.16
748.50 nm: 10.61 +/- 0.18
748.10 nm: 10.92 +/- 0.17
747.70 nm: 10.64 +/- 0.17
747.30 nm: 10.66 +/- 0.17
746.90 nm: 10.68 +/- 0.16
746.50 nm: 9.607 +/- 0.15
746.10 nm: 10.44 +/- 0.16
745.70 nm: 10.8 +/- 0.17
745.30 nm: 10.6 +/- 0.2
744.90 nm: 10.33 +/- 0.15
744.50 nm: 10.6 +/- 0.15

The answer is 0.02 mag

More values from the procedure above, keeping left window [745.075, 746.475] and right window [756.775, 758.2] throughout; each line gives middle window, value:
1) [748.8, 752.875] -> 0.009 mag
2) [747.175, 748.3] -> -0.025 mag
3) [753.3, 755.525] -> -0.007 mag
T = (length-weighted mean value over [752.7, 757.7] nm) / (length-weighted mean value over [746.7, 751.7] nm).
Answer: 1.0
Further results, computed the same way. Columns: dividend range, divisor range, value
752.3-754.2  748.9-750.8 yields 1.02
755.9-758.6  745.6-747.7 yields 1.02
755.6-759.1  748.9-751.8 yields 1.02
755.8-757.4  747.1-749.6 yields 1.01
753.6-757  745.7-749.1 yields 1.02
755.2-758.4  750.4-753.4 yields 1.01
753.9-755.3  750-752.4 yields 1.02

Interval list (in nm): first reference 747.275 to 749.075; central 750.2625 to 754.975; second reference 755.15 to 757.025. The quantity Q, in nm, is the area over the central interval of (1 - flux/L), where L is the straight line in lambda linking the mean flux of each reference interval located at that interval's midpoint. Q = 0.05 nm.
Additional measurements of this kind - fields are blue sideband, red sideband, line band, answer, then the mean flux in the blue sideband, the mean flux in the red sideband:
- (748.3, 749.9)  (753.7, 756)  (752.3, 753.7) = -0.009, 10.4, 10.6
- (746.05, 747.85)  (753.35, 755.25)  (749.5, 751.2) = 0.025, 10.4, 10.6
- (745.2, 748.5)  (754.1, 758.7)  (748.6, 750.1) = 0.029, 10.5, 10.7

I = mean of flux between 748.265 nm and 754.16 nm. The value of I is 10.5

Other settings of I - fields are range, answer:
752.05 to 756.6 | 10.7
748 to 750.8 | 10.5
